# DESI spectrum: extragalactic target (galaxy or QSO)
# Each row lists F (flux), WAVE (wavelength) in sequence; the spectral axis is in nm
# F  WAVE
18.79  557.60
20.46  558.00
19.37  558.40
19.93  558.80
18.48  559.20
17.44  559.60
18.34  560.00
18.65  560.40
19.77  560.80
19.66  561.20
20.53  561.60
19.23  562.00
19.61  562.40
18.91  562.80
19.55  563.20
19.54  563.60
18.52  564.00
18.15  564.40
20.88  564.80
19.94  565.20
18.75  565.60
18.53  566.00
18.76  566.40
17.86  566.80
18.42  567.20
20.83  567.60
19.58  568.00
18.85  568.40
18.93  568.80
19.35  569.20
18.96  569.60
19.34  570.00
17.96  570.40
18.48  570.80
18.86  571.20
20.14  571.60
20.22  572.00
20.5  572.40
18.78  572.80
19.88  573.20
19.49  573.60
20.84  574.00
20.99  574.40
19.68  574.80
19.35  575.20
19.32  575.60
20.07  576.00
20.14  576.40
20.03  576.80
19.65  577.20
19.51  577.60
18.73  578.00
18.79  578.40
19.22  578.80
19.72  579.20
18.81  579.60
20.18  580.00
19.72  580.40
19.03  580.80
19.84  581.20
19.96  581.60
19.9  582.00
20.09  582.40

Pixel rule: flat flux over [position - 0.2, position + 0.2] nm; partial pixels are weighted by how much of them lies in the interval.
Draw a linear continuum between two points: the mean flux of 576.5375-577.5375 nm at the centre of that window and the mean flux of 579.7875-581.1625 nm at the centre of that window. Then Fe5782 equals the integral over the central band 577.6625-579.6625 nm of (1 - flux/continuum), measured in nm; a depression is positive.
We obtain 0.06 nm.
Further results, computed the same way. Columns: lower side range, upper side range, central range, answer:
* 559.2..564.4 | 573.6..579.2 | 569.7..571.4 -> 0.07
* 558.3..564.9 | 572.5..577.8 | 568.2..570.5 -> 0.07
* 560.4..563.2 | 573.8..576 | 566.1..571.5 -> 0.23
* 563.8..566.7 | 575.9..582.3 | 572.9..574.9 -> -0.08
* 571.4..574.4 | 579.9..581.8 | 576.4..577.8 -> 0.01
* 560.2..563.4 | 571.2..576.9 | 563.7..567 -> 0.11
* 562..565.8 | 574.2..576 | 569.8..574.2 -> 0.05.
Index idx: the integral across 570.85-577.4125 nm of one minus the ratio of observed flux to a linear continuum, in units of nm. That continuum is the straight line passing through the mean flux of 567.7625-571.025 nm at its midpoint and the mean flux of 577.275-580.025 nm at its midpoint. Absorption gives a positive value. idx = -0.25 nm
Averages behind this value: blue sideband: 19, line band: 19.8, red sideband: 19.2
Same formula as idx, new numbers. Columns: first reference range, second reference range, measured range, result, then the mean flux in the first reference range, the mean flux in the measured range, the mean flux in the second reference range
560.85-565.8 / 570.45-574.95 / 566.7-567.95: 0.02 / 19.4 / 19.2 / 19.7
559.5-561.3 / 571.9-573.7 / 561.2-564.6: -0.05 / 18.8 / 19.3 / 19.8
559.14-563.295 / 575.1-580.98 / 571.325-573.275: -0.05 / 19.1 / 19.9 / 19.5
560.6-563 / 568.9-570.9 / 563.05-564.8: 0.02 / 19.6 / 19.1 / 18.8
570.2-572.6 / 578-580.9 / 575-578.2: -0.04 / 19.4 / 19.6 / 19.3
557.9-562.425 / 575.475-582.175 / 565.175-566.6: 0.03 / 19.3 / 18.9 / 19.6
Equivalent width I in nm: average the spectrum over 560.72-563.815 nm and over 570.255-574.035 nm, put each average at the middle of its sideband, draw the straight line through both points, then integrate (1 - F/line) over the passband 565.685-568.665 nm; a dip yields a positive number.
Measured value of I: 0.09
